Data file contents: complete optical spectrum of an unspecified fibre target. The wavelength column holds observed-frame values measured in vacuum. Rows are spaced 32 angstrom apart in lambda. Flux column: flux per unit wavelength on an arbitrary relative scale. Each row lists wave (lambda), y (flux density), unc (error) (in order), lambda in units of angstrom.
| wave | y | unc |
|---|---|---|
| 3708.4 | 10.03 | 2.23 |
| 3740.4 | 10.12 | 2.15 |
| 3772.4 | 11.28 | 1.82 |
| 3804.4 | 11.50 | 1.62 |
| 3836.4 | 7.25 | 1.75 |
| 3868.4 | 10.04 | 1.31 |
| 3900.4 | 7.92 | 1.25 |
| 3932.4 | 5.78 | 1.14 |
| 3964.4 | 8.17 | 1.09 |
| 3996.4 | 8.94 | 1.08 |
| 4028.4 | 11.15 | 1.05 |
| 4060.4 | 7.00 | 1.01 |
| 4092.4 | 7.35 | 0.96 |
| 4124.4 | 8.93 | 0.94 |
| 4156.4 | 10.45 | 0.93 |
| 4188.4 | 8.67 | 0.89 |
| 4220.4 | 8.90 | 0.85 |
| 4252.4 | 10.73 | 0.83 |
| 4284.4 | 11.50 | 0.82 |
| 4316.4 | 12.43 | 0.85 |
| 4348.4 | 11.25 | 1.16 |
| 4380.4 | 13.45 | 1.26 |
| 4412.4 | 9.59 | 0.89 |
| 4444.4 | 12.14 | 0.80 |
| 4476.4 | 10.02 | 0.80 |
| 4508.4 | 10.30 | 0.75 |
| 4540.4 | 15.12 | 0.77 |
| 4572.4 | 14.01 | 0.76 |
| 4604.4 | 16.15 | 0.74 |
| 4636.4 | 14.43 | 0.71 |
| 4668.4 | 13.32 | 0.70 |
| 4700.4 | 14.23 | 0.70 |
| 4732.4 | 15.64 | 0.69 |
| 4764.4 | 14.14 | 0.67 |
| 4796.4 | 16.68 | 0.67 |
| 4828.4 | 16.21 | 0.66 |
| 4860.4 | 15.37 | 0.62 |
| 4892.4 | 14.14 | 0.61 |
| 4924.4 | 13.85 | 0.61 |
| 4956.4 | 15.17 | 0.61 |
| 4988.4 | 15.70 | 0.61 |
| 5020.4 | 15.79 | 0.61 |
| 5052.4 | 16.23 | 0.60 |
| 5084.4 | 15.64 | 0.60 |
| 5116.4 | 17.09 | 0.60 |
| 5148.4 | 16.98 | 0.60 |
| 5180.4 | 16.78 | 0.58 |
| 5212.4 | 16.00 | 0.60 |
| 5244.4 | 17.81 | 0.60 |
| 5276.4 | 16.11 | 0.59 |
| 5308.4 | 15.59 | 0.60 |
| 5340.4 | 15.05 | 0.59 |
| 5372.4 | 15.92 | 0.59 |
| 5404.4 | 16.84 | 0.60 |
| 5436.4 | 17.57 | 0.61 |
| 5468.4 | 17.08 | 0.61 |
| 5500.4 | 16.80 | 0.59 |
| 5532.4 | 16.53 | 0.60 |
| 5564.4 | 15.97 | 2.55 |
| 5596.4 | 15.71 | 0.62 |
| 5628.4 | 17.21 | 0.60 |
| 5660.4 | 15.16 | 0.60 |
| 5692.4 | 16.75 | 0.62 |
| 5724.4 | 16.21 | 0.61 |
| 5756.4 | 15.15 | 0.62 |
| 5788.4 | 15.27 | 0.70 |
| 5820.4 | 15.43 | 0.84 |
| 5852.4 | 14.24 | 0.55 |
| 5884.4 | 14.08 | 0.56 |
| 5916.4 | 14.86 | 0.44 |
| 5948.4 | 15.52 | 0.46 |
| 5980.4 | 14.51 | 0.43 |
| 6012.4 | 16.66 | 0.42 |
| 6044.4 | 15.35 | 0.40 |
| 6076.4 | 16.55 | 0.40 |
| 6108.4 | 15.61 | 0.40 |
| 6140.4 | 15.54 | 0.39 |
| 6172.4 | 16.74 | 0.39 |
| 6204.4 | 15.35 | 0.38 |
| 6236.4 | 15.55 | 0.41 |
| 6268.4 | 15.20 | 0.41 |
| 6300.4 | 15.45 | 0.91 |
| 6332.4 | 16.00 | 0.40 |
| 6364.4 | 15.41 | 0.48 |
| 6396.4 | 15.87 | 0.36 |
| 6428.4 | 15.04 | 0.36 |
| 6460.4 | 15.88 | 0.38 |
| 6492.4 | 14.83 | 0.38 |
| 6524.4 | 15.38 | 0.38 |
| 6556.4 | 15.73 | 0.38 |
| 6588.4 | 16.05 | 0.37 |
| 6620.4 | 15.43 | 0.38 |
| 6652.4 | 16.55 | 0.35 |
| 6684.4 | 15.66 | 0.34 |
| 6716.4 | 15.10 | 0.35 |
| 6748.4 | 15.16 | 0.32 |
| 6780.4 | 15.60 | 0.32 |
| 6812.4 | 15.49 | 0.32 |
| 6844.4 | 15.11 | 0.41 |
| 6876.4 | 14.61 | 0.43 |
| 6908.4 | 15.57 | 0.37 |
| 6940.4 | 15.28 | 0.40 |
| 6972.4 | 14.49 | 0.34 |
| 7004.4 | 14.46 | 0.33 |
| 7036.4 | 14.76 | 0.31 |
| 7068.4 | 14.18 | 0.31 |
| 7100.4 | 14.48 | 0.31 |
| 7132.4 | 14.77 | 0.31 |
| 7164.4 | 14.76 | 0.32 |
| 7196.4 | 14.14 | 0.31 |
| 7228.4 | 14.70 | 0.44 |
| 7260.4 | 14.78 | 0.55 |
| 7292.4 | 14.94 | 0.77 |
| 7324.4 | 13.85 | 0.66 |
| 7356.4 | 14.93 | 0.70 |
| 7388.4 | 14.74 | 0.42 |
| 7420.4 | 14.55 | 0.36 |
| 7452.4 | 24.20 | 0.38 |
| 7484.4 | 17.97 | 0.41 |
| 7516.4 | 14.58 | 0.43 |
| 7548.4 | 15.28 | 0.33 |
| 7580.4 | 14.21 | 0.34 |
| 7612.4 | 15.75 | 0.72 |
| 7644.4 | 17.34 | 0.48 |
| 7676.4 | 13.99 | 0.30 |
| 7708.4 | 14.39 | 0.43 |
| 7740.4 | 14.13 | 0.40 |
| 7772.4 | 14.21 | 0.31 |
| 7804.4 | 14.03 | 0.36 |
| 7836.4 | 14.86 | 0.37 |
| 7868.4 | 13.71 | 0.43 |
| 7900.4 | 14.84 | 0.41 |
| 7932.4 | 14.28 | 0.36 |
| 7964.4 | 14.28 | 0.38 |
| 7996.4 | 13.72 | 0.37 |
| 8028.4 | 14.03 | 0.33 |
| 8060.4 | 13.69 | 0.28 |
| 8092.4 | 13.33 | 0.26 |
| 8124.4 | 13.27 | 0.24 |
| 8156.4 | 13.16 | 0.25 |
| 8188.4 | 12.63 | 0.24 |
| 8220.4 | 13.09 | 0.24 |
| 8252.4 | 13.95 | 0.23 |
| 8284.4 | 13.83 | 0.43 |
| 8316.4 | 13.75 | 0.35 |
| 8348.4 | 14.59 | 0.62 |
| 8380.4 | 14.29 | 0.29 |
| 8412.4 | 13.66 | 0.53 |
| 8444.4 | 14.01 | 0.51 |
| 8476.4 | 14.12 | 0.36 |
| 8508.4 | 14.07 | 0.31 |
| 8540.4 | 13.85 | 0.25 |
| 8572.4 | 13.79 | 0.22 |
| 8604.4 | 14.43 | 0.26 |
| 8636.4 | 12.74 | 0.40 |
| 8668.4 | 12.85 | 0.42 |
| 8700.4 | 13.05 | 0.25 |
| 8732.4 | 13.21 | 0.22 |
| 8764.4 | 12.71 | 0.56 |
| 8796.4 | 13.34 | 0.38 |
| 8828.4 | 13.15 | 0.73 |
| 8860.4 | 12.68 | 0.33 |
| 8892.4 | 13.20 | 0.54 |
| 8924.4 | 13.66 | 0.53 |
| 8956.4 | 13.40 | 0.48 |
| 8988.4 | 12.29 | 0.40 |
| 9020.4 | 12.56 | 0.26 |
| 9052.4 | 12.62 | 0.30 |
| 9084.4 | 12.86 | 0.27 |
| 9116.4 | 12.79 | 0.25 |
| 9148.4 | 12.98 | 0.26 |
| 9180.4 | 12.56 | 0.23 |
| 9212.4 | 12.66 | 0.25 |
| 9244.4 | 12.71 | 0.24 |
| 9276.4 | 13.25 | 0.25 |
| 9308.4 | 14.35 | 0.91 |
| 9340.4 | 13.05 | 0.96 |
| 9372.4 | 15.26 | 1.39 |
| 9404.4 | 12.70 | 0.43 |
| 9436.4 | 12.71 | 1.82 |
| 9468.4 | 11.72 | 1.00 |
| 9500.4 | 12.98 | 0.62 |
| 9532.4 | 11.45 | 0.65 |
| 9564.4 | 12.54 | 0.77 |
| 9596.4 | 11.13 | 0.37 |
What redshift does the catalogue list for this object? 0.136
